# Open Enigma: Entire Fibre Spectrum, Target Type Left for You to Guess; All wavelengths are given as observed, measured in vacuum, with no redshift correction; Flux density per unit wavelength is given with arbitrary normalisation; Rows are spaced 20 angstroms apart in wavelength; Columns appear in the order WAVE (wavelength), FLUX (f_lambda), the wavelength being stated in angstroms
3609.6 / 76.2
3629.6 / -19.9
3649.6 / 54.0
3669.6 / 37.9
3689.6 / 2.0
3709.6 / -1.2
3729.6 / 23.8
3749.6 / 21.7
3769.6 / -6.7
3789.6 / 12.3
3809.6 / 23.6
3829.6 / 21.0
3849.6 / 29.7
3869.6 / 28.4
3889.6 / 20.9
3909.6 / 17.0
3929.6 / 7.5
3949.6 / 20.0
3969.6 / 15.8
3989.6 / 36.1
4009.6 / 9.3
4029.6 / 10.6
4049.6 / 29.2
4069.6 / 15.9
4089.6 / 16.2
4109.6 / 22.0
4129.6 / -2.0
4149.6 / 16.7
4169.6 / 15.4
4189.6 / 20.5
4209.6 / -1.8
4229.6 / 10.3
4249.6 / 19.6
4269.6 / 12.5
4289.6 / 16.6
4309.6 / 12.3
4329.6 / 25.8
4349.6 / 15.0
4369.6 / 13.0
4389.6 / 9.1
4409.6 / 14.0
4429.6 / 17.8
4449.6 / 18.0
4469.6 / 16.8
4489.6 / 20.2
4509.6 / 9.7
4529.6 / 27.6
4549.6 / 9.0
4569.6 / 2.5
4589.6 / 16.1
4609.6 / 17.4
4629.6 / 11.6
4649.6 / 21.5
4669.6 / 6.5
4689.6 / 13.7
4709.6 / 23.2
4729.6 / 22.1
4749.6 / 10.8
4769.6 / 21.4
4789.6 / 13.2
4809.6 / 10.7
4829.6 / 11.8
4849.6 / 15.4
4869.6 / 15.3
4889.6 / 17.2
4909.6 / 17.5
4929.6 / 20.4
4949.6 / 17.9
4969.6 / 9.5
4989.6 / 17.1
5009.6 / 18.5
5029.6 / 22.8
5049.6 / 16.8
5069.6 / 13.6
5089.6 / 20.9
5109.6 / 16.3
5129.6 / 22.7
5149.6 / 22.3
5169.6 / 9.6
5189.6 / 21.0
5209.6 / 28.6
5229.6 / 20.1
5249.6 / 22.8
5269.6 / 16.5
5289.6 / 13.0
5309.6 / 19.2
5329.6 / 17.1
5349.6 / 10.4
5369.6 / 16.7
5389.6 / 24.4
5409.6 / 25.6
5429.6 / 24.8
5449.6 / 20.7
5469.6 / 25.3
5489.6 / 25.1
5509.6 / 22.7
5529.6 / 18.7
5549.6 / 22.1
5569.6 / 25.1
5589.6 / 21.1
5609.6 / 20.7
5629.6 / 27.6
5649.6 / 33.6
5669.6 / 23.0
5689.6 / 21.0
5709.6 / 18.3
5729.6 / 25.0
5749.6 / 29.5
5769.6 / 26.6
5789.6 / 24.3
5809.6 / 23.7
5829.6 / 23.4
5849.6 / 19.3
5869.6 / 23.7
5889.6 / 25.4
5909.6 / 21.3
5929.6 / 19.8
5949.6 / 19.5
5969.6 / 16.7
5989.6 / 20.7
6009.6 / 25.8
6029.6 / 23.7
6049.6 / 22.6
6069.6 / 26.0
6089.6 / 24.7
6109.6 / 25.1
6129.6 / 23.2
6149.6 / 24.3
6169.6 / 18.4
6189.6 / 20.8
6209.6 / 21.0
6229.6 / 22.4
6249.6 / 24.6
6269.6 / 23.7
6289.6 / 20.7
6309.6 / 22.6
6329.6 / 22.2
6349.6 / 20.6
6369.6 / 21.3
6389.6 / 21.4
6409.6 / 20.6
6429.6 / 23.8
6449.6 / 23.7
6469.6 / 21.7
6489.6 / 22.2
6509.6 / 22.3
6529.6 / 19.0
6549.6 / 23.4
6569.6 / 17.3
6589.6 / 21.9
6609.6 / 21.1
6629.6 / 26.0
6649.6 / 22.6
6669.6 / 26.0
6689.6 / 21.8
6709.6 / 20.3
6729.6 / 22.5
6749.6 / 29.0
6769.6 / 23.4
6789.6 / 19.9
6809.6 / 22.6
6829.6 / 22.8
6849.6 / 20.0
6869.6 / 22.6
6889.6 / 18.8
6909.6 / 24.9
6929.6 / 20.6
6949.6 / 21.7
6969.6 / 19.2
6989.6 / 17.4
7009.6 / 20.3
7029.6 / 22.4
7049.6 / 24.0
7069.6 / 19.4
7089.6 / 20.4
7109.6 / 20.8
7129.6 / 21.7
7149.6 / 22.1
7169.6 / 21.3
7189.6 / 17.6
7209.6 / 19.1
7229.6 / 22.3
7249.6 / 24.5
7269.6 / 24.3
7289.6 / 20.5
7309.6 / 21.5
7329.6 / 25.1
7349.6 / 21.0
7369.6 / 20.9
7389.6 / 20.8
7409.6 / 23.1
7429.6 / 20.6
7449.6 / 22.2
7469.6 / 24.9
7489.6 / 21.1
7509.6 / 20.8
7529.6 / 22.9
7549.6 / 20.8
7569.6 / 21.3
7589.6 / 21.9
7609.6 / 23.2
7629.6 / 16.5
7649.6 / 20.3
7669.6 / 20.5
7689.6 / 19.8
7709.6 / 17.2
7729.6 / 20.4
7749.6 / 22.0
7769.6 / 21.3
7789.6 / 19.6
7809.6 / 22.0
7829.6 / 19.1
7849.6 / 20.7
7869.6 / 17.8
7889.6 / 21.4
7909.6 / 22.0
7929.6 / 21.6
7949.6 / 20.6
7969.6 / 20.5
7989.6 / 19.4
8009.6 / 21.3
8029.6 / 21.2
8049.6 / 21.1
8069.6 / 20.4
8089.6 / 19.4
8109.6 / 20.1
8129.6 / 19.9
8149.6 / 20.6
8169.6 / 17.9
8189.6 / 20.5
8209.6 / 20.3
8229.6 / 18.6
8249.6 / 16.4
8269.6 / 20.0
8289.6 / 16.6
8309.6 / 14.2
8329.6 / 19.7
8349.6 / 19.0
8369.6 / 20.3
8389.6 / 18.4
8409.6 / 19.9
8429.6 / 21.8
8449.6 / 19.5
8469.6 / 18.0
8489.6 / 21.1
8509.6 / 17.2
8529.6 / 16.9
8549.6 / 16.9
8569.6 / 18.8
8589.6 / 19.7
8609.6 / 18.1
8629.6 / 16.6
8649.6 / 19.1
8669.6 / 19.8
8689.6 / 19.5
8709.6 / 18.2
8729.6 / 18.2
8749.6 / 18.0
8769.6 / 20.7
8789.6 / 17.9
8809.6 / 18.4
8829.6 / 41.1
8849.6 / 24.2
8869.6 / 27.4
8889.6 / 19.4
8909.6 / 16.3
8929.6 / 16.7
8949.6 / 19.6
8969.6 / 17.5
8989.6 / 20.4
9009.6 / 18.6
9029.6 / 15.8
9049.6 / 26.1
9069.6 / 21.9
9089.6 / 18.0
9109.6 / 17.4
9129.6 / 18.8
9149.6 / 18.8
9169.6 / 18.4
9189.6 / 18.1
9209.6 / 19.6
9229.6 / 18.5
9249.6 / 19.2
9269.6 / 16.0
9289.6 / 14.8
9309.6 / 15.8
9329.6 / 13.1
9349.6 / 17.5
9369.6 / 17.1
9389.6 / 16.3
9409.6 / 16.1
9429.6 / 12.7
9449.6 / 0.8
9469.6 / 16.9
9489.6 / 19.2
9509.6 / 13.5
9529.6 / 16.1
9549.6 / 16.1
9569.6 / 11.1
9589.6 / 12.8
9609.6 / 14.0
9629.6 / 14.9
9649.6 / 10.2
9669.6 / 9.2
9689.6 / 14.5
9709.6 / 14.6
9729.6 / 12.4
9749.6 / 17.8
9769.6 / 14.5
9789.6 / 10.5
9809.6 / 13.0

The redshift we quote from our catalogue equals 0.346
